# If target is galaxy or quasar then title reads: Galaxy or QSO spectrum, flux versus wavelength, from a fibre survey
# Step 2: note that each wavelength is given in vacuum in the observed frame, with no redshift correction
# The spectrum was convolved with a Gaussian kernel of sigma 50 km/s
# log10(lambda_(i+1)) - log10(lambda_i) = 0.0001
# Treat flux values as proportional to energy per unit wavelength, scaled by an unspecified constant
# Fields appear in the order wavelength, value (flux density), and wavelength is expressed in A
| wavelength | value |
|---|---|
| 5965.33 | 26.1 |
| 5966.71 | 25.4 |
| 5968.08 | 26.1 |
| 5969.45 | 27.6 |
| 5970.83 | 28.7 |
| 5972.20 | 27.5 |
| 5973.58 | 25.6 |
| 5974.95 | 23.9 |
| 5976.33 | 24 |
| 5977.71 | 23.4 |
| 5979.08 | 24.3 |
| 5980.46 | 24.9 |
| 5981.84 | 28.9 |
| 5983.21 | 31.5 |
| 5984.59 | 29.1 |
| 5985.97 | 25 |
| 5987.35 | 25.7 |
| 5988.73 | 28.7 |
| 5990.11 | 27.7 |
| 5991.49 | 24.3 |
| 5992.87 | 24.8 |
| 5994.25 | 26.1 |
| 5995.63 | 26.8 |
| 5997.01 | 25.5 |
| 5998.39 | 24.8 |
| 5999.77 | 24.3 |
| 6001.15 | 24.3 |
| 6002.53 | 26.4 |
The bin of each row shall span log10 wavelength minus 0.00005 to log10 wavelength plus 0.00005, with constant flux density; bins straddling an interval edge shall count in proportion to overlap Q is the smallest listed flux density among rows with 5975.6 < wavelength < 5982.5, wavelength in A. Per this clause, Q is 23.4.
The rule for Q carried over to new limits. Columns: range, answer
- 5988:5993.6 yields 24.3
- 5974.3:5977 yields 23.9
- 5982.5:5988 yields 25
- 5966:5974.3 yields 25.4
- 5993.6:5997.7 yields 25.5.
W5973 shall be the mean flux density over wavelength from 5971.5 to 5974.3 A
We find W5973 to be 26.6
